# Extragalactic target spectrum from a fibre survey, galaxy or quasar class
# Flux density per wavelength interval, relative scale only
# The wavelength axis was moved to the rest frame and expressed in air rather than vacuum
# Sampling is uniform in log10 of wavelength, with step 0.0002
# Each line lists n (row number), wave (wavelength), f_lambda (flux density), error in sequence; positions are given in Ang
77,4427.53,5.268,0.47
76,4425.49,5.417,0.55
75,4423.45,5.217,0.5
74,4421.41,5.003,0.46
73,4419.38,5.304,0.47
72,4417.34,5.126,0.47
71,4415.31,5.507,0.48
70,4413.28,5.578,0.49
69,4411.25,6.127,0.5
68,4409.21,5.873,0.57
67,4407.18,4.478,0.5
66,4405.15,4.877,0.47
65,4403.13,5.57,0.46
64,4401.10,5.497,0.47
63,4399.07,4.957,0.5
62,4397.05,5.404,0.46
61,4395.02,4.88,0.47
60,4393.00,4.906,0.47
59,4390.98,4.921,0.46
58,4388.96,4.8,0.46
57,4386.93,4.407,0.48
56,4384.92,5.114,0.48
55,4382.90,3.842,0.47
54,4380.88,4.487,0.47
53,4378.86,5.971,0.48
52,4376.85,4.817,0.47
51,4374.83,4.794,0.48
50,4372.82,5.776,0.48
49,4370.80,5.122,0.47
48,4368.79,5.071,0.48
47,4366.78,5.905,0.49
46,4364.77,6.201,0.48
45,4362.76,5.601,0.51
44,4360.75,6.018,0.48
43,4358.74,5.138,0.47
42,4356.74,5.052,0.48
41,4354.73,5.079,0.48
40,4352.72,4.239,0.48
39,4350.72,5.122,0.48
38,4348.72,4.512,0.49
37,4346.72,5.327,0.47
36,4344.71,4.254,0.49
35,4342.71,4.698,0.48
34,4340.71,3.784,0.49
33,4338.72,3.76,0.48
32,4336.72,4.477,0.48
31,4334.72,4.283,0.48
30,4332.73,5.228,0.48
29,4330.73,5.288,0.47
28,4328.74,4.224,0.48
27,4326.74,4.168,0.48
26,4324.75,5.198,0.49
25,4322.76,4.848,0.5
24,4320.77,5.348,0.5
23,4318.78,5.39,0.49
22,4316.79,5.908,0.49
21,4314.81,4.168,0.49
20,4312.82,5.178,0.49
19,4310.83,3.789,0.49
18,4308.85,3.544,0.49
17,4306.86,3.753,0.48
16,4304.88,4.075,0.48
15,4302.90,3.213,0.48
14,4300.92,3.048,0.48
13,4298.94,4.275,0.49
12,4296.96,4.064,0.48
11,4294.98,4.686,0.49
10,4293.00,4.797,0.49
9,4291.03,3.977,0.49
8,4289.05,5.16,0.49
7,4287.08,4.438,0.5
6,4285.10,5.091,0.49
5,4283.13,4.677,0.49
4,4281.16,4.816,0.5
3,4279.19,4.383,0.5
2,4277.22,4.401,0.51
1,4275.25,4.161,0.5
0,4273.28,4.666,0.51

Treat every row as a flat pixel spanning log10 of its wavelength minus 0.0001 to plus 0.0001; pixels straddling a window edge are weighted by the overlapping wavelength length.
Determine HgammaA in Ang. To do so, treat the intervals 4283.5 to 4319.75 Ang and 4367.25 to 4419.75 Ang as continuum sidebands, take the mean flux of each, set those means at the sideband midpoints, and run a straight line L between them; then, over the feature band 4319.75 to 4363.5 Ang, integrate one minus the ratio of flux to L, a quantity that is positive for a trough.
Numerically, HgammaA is -0.9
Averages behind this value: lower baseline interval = 4.37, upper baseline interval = 5.13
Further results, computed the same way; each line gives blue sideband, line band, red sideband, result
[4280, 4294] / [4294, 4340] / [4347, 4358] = 3.3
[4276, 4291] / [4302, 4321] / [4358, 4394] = 1.6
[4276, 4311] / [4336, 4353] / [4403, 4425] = 0.8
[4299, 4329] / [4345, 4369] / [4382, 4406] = -2.9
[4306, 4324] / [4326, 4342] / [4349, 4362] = 1.5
